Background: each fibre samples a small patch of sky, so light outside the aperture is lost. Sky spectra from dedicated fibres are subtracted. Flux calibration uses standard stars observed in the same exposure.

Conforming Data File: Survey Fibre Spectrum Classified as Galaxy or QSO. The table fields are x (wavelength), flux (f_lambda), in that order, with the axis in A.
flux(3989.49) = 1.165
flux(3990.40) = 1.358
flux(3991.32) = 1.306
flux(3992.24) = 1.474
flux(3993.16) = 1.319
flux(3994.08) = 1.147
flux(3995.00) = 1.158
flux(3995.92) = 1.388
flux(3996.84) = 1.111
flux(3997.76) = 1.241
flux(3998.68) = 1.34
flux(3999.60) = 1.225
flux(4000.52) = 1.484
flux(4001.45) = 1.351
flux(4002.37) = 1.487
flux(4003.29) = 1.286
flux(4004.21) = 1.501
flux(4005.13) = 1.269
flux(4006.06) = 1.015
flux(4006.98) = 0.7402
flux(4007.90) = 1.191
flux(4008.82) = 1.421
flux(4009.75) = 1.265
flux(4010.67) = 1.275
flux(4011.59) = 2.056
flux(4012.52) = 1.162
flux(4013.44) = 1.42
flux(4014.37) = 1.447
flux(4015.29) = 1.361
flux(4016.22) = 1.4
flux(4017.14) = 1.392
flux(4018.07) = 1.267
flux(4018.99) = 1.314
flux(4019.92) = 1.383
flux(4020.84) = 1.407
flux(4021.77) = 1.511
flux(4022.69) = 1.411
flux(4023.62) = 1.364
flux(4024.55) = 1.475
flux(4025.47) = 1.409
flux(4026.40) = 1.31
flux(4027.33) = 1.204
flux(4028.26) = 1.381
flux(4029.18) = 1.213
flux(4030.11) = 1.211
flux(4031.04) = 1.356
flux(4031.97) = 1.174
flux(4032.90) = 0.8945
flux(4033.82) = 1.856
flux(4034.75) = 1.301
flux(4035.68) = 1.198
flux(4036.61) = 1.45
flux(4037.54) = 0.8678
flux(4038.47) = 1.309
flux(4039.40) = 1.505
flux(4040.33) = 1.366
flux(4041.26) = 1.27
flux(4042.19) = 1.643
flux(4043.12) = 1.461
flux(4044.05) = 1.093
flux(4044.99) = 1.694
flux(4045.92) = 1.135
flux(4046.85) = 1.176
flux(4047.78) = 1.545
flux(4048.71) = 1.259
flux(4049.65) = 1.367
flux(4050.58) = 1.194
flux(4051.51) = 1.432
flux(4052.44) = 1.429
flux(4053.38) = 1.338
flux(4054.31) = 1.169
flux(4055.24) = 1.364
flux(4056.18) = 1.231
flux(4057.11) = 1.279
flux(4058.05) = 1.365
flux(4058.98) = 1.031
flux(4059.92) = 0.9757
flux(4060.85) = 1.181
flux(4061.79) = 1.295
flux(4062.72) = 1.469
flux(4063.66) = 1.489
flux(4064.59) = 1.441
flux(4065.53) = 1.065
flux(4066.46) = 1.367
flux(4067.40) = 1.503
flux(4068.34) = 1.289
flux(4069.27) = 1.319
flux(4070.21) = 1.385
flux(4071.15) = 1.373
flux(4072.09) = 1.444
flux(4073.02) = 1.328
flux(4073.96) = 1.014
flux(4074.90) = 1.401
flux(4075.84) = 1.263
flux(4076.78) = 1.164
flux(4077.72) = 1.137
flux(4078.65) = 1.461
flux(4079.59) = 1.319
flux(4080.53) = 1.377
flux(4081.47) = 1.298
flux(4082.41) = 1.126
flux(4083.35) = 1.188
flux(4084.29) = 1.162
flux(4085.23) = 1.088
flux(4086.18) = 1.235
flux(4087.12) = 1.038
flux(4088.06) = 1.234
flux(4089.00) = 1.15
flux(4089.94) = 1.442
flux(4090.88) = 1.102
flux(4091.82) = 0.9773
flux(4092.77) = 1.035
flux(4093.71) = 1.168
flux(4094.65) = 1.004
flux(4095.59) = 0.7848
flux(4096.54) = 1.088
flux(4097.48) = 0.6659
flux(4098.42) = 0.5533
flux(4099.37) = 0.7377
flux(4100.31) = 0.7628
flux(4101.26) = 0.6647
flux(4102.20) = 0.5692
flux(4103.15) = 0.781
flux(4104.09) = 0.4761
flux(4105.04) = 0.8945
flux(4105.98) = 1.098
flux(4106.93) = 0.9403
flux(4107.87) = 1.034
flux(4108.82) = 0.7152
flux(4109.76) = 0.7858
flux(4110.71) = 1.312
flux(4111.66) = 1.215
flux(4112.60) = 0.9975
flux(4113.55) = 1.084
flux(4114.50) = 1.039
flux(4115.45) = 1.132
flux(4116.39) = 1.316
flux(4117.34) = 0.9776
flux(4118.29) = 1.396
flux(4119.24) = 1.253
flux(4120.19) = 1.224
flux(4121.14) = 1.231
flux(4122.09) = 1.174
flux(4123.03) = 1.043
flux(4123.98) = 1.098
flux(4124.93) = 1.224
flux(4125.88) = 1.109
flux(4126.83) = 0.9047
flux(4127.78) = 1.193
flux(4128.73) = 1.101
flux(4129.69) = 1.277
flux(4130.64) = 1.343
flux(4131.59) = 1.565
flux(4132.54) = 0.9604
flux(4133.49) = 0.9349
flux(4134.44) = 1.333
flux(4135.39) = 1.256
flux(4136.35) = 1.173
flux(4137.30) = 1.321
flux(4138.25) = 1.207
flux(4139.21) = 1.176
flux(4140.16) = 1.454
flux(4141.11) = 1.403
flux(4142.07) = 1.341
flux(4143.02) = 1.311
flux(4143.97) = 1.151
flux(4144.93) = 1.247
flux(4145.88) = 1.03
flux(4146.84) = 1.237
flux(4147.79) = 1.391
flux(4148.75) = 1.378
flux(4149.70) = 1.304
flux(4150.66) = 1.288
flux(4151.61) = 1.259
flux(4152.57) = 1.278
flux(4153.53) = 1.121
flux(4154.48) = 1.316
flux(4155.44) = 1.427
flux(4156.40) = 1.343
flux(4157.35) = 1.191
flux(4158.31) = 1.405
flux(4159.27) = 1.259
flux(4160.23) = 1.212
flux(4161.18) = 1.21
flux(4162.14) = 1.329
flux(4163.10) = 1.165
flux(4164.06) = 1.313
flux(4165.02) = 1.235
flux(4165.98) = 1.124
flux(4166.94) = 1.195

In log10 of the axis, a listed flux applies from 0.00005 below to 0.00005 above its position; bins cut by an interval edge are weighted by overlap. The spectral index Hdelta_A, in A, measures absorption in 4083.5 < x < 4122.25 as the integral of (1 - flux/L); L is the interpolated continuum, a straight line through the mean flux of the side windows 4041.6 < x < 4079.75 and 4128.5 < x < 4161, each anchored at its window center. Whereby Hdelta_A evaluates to 8.3 A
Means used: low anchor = 1.31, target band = 1.01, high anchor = 1.27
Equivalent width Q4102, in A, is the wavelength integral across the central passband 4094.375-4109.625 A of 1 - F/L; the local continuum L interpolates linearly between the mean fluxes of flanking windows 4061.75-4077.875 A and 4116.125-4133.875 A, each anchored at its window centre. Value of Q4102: 5.4 A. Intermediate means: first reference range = 1.32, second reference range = 1.17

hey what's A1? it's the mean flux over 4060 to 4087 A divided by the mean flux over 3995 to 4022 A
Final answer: 0.97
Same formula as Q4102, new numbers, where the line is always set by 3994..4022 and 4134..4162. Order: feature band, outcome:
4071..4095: 1.6 A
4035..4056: -0.3 A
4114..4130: 1.6 A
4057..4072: 0.0 A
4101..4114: 3.9 A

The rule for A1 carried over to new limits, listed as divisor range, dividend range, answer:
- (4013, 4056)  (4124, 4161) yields 0.93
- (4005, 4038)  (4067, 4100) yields 0.88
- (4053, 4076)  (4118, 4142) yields 0.94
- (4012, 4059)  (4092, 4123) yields 0.73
